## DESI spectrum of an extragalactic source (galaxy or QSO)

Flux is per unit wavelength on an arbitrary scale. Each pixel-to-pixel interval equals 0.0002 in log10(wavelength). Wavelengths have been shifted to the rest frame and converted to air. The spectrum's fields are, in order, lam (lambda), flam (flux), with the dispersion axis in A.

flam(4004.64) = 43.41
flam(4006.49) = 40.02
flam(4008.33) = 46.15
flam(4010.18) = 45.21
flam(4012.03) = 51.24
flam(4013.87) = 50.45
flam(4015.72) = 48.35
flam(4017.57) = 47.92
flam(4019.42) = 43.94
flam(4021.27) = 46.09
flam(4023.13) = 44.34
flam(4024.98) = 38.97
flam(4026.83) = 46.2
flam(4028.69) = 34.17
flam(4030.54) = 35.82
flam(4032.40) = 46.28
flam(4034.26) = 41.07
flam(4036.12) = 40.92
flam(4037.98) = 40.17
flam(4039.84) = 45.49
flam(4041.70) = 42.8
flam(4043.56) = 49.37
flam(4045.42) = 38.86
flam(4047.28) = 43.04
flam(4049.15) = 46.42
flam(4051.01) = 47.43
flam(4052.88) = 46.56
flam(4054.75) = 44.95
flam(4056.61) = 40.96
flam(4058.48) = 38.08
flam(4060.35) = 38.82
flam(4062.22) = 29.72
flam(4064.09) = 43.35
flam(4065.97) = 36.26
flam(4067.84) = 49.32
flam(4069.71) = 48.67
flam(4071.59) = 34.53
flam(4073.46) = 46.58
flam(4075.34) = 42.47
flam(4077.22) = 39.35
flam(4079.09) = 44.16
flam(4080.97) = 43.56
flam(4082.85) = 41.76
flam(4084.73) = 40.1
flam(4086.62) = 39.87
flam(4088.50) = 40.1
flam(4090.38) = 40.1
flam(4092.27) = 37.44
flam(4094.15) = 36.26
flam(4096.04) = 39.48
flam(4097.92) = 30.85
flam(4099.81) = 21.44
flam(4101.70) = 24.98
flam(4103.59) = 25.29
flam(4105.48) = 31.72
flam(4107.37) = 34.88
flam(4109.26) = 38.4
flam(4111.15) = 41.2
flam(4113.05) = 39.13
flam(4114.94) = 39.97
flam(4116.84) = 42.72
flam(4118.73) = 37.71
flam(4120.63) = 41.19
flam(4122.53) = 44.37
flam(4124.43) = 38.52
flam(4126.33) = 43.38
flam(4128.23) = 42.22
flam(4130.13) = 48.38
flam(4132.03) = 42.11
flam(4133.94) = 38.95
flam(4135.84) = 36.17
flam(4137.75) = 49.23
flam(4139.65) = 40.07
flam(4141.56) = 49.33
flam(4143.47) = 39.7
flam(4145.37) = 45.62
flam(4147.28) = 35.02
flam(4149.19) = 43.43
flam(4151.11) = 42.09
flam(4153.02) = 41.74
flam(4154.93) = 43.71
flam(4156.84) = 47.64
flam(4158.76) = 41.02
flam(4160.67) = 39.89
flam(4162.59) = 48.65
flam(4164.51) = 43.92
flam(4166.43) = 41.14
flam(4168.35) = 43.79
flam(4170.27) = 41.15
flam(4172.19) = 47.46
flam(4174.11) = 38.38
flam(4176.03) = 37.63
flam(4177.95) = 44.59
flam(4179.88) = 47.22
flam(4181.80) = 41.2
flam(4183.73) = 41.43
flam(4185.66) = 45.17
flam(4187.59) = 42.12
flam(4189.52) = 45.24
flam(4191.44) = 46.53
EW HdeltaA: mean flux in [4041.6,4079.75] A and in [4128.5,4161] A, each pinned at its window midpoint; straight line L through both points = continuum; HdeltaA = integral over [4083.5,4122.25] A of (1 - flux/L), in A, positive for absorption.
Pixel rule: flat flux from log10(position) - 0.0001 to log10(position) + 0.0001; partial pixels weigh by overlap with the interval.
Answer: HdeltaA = 5.7 A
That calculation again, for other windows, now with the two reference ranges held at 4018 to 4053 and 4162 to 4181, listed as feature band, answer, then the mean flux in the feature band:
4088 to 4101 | 2.5 A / 34.7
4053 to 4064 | 0.9 A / 39.5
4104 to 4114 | 1.6 A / 36.5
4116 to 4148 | 0.8 A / 42.1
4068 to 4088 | 0.4 A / 42.3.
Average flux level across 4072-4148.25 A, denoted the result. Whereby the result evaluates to 39.3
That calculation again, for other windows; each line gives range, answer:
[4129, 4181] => 42.9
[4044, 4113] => 39.1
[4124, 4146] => 42.9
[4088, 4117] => 35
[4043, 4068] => 42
